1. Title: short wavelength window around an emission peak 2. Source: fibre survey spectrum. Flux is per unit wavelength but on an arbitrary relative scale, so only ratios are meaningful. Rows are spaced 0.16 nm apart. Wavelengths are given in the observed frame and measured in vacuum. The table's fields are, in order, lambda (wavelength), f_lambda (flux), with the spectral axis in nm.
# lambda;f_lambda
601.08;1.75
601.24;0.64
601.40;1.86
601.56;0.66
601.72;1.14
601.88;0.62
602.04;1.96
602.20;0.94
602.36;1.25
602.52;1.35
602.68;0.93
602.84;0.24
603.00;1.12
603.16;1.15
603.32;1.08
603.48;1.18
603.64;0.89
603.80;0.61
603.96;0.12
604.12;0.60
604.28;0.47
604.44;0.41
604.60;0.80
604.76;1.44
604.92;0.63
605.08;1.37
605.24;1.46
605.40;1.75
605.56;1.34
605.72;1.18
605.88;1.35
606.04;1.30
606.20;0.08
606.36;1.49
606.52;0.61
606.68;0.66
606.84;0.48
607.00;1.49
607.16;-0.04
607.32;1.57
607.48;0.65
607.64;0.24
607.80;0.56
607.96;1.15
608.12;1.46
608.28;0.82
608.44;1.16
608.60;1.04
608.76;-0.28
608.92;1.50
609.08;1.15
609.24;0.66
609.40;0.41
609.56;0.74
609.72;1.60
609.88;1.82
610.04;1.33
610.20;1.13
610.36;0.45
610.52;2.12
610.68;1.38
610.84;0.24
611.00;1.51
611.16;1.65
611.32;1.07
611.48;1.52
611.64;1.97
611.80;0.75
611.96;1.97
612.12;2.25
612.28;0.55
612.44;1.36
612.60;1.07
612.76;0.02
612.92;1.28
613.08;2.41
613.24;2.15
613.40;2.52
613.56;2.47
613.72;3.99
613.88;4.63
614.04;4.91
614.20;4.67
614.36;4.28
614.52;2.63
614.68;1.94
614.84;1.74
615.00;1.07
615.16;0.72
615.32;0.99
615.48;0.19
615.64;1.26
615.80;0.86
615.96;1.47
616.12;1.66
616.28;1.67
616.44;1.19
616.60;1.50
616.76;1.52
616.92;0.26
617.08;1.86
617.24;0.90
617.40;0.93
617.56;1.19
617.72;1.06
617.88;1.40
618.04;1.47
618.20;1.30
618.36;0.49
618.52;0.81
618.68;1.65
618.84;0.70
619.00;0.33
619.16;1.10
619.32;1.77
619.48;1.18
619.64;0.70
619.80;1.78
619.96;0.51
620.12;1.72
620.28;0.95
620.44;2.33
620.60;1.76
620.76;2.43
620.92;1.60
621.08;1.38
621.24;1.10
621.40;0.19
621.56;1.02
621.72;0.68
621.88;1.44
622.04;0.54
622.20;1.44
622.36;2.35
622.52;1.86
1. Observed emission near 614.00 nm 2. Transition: [O II] 3727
